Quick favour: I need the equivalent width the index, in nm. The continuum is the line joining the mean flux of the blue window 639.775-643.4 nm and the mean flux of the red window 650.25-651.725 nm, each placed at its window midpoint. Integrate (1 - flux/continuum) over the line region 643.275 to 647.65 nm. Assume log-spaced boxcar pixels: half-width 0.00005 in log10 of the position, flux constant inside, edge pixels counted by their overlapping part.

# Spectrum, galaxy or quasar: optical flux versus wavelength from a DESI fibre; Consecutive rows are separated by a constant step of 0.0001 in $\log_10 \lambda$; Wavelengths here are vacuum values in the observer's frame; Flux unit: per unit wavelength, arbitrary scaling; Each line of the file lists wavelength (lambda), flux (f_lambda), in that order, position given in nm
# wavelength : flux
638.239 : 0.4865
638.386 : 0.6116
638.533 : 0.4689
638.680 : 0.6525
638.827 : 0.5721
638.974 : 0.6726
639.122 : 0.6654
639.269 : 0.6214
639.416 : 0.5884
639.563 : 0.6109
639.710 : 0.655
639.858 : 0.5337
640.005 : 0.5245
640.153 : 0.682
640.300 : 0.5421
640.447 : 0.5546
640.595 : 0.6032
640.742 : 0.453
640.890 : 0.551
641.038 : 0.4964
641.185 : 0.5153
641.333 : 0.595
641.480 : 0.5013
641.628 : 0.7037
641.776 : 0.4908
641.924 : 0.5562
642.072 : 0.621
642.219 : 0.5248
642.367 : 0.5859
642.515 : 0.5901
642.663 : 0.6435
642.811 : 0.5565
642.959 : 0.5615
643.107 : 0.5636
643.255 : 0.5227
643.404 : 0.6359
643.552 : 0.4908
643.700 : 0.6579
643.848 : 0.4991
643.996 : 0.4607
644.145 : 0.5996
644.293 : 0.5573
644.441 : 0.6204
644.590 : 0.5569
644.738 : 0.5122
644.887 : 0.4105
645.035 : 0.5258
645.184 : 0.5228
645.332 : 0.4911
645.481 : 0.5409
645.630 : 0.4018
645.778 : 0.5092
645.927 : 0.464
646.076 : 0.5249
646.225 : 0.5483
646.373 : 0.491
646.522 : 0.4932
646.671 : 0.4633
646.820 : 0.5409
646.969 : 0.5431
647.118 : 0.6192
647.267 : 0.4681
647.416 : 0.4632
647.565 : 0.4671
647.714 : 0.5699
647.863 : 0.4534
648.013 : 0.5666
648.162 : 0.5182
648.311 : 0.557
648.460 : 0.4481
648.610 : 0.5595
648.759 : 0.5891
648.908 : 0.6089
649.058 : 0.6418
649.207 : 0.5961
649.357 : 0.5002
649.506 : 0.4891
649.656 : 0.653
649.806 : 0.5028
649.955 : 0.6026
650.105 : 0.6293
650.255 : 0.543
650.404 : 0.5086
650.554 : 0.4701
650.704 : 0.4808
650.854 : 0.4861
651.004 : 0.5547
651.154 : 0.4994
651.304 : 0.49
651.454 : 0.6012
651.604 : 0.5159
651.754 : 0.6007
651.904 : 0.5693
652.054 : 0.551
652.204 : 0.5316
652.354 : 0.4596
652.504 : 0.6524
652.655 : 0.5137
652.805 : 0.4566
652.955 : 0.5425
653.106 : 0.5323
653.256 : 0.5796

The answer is 0.19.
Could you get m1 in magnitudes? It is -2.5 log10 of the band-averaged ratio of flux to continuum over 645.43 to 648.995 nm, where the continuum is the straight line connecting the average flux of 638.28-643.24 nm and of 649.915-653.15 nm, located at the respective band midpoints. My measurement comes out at 0.07 mag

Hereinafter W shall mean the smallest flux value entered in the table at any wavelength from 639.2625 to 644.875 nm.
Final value 0.453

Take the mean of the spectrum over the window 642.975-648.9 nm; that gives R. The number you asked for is 0.525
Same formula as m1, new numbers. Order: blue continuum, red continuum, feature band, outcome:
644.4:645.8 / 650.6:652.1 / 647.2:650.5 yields -0.040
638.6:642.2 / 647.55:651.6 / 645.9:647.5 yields 0.084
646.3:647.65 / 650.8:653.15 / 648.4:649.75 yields -0.094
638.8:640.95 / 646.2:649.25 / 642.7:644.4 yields 0.009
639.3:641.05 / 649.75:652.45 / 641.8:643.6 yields -0.016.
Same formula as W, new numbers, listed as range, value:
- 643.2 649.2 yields 0.4018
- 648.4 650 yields 0.4481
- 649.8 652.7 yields 0.4596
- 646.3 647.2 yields 0.4633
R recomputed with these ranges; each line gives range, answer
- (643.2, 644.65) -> 0.56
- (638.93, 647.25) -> 0.552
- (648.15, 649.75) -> 0.561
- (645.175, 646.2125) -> 0.495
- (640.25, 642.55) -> 0.555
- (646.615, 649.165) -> 0.535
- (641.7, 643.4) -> 0.568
